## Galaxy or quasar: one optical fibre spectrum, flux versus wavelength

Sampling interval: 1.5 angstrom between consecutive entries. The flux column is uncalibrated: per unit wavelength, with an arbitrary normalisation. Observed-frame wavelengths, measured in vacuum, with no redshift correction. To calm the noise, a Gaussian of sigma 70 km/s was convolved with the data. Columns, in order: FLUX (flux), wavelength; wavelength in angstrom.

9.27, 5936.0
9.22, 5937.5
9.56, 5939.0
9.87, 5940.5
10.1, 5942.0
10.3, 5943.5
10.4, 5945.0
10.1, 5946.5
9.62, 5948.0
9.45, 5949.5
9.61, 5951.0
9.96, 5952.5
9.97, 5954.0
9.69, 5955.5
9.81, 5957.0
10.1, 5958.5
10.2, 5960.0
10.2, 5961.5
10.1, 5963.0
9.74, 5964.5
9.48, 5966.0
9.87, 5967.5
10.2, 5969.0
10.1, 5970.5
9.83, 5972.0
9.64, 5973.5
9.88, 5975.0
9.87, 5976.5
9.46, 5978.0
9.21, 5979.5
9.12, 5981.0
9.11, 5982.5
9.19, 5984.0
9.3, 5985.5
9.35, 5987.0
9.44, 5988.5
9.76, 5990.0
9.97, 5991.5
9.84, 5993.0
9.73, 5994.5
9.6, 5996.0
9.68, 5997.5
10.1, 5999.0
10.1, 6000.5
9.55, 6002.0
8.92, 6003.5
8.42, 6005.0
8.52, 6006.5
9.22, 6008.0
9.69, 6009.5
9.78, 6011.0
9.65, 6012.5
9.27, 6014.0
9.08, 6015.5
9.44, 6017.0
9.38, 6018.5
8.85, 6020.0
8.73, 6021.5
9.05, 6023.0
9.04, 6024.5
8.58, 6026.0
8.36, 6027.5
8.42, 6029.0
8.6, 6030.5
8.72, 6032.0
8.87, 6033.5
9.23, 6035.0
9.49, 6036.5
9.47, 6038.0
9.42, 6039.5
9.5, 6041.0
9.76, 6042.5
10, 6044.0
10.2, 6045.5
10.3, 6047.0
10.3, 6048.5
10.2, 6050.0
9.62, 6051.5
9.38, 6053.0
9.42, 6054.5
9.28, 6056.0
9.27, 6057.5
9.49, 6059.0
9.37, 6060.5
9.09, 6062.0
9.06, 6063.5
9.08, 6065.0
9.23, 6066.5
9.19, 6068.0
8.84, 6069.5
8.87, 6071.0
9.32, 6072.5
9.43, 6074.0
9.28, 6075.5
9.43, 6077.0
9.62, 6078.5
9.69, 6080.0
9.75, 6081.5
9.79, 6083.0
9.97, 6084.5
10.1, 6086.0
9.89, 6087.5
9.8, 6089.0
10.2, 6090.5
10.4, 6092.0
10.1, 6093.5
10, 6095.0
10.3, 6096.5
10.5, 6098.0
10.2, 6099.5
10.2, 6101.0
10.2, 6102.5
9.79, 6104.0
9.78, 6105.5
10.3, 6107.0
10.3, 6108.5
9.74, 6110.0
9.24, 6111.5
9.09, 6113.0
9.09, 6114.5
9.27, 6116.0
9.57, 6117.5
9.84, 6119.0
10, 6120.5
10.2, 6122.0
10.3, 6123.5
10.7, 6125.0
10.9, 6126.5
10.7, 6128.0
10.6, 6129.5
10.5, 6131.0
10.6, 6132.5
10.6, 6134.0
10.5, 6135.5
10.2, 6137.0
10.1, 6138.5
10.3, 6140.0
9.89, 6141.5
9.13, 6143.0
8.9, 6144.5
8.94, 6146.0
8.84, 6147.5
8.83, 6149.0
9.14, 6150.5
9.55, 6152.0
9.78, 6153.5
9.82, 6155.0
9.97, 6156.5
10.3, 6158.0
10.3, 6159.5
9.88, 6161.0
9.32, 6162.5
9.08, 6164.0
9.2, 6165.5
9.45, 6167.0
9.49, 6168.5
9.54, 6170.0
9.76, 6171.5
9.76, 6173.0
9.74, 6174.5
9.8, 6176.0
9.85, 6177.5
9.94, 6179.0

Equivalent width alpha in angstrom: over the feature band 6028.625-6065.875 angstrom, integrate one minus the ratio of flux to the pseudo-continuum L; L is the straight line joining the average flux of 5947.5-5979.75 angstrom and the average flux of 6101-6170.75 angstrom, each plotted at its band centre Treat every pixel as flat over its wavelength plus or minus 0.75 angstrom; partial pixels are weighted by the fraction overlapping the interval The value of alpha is 1.5 angstrom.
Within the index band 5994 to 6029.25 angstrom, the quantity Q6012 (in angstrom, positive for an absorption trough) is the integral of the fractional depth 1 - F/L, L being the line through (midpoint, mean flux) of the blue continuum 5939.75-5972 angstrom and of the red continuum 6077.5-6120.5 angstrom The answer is 2.48 angstrom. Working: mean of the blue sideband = 9.94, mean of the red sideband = 9.88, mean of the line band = 9.22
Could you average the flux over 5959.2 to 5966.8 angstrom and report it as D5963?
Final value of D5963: 9.94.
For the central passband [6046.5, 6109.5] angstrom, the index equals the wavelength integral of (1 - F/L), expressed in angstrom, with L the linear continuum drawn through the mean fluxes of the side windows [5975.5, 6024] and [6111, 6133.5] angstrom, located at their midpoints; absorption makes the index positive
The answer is 0.6 angstrom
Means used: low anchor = 9.39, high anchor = 10.1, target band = 9.72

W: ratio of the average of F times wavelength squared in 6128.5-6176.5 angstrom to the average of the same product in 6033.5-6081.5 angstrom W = 1.06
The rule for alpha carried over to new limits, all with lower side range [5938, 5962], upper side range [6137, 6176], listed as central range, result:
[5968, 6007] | 1.3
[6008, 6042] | 2.3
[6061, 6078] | 1.0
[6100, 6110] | -0.4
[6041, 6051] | -0.3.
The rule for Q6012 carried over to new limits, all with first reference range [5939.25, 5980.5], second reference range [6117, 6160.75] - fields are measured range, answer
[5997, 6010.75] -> 0.7 angstrom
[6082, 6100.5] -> -0.3 angstrom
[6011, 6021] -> 0.6 angstrom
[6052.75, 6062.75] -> 0.6 angstrom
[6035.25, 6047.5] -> 0.2 angstrom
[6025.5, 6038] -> 1.4 angstrom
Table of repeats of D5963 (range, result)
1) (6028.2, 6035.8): 8.77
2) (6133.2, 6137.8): 10.4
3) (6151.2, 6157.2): 9.77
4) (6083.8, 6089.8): 9.94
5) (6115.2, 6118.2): 9.41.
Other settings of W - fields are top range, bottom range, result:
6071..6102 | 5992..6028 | 1.09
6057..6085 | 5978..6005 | 1.01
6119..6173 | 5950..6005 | 1.08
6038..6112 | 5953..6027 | 1.05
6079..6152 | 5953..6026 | 1.09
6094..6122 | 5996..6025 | 1.10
